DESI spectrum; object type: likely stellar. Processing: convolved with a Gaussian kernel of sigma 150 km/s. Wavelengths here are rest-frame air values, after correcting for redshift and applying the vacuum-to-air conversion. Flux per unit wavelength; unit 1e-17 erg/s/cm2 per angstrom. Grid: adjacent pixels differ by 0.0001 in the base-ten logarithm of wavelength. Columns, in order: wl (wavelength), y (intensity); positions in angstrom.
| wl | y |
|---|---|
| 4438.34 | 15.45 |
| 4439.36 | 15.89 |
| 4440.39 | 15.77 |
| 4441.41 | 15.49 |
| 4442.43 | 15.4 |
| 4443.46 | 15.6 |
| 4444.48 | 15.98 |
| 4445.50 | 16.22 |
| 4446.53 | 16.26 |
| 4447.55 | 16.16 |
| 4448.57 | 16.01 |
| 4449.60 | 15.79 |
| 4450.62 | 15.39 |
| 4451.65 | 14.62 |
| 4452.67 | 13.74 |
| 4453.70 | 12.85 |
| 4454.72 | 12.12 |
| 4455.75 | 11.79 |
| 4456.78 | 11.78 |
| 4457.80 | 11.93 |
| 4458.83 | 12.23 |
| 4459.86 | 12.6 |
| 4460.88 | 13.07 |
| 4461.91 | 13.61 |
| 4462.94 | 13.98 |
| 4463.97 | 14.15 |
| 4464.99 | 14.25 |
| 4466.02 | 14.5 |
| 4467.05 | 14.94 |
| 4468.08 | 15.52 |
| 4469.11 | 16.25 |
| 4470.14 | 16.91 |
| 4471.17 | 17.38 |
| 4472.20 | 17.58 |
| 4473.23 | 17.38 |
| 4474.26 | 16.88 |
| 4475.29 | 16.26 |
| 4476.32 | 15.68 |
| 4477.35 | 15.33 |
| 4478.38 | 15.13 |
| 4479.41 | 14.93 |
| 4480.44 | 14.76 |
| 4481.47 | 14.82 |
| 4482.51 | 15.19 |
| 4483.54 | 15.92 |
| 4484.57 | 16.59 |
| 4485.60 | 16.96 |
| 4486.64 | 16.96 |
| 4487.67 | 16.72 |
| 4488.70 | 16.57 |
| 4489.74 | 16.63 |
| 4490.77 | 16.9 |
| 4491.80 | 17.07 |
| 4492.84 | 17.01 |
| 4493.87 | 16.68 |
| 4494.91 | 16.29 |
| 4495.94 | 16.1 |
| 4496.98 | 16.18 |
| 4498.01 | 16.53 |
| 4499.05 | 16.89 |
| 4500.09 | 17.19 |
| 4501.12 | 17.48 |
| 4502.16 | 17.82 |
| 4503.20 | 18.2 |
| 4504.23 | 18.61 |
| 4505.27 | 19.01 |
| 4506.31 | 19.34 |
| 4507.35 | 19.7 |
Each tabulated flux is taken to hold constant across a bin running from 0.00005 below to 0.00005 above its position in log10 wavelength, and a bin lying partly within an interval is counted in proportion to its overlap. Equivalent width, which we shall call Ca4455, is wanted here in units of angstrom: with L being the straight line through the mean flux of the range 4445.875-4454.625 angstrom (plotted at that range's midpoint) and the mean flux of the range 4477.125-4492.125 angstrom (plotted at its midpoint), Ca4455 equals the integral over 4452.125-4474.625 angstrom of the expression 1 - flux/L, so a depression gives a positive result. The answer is 1.6 angstrom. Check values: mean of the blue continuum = 15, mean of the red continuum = 16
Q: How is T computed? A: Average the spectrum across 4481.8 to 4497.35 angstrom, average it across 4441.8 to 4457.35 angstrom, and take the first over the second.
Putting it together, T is 1.1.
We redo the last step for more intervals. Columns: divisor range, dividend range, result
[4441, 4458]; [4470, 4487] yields 1.11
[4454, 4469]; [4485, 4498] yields 1.24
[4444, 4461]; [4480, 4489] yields 1.14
